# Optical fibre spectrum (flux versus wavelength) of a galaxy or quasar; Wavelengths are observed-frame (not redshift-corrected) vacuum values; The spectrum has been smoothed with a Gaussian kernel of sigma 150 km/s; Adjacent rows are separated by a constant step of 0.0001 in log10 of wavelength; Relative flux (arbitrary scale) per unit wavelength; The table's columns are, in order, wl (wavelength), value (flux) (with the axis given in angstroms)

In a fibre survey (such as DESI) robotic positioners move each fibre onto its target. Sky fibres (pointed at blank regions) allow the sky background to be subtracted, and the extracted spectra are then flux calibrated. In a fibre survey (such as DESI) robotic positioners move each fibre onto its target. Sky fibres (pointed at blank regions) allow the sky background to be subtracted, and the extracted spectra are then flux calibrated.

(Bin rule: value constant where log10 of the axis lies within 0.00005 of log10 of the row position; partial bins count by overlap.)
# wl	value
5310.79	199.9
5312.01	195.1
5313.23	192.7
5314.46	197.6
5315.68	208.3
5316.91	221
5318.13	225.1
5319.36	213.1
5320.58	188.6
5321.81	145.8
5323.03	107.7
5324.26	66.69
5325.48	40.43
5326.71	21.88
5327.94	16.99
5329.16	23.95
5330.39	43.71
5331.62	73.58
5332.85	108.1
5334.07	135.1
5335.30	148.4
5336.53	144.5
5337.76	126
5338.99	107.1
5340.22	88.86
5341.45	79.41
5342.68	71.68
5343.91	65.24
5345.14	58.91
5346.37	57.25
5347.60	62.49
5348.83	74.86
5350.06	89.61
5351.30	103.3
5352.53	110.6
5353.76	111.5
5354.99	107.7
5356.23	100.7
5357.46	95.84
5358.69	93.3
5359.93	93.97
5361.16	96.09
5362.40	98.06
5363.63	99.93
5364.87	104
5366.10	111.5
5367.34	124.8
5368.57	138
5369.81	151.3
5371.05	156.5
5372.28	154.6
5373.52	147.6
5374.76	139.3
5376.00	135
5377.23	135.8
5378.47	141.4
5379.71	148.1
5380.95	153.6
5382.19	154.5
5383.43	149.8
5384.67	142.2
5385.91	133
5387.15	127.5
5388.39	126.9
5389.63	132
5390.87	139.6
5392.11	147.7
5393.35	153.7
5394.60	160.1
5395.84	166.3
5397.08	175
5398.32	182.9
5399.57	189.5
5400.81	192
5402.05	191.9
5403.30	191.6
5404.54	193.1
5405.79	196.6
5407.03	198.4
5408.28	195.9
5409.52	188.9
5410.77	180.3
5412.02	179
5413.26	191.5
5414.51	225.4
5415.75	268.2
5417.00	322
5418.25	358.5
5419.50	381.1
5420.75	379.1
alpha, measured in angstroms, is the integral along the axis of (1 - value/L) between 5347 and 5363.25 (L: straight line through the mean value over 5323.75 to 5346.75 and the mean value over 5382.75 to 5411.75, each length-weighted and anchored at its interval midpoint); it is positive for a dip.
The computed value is 1.7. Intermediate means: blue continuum 78.1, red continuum 168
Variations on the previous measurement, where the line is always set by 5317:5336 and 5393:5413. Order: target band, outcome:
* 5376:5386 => 1.1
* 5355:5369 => 3.8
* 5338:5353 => 5.3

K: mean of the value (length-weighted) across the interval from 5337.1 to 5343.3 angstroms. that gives 94.9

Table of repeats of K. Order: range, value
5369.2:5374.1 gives 153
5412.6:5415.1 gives 208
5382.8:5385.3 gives 146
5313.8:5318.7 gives 213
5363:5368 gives 110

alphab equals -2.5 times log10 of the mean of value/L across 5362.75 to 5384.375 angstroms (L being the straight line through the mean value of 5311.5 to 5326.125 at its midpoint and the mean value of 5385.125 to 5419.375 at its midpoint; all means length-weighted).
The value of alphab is 0.31 mag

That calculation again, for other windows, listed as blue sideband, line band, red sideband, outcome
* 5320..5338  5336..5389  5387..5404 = 0.13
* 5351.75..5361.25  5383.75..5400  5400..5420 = 0.22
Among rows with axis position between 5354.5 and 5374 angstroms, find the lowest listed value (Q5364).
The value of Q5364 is 93.3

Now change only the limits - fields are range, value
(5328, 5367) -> 23.95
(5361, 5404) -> 96.09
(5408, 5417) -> 179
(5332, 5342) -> 79.41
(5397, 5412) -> 175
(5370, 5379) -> 135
